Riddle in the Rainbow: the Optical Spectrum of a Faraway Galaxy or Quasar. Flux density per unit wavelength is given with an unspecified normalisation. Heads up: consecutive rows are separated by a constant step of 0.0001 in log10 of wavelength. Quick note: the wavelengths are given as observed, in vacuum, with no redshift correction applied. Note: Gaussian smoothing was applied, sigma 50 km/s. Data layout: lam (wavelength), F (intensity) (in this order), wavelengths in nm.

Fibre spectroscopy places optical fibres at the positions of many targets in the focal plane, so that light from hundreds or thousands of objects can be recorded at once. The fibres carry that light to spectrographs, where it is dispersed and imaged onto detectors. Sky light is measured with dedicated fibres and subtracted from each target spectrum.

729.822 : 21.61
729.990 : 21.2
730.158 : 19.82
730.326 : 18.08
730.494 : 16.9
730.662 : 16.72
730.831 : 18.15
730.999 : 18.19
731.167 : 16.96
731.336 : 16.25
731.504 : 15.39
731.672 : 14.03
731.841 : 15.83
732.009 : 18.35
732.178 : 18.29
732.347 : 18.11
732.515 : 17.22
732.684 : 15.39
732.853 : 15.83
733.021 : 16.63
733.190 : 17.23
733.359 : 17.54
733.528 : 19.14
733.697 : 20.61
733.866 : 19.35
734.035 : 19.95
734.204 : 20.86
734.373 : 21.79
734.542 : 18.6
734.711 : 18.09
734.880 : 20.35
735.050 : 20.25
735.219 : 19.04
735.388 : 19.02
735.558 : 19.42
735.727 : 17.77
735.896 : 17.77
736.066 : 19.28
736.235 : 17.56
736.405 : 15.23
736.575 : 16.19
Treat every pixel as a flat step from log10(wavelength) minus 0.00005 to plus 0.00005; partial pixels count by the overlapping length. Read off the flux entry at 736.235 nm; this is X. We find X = 17.56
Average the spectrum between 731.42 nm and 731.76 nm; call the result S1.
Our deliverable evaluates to 14.7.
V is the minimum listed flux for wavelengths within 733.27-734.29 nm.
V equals 17.54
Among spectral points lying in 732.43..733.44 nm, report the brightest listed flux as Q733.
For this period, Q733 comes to 17.54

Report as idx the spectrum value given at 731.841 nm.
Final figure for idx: 15.83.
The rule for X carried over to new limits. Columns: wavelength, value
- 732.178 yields 18.29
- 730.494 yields 16.9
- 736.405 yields 15.23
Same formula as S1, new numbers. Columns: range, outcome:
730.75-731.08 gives 18.2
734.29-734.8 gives 19.5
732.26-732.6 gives 17.7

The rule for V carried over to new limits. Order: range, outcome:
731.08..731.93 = 14.03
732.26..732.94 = 15.39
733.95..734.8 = 18.09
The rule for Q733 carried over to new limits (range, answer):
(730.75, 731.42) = 18.19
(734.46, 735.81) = 20.35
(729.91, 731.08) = 21.2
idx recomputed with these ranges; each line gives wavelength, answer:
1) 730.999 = 18.19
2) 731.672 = 14.03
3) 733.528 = 19.14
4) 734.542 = 18.6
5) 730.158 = 19.82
